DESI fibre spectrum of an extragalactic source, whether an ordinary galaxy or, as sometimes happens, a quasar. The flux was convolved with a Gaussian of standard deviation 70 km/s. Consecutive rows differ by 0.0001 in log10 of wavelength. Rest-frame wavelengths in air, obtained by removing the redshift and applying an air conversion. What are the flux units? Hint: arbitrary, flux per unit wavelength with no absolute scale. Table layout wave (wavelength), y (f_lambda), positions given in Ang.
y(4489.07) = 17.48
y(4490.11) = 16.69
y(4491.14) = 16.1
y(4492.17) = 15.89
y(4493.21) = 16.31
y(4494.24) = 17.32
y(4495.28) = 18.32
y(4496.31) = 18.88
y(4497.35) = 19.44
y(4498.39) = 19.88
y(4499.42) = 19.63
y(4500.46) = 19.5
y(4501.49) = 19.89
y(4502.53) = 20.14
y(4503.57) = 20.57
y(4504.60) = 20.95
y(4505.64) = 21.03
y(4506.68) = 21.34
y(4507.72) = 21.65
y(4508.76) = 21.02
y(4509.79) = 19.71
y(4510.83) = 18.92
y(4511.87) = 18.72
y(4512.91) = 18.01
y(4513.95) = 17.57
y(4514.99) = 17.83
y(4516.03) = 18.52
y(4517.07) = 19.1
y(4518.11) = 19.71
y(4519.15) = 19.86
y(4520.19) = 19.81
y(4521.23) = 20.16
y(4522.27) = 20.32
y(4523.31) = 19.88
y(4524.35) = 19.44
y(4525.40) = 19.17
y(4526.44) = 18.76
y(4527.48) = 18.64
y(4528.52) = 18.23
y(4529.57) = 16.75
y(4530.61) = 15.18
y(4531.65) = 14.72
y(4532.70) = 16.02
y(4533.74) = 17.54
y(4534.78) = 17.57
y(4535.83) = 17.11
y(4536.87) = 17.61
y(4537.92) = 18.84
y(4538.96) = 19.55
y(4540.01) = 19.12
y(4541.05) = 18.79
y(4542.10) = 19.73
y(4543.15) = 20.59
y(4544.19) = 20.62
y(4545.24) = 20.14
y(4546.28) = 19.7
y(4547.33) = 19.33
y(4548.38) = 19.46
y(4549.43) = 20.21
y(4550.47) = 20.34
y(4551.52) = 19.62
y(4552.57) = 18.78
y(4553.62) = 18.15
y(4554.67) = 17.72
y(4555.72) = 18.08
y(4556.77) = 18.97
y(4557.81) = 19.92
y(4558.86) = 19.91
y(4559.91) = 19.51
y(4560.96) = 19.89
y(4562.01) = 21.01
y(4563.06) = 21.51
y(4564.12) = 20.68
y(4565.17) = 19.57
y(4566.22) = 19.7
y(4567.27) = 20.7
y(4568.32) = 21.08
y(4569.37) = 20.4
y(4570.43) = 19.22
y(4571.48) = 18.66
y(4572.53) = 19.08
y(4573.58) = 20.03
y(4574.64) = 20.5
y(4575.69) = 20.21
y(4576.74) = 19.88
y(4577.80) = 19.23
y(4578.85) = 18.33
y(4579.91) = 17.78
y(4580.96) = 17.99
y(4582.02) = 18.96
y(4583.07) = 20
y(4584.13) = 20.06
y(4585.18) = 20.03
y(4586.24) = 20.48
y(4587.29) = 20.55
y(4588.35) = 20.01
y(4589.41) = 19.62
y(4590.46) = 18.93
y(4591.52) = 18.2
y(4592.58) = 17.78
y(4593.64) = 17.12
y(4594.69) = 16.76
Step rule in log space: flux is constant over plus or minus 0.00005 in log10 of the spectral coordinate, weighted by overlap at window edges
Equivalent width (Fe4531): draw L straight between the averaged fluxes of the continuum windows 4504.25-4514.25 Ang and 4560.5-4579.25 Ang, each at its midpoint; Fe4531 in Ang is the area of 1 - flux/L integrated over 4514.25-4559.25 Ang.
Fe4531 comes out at 2.6 Ang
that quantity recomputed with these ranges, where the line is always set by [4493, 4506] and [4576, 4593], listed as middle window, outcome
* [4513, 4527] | 0.1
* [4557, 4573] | -0.6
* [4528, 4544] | 1.2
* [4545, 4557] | 0.1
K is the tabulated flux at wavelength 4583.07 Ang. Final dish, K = 20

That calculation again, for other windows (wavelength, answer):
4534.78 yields 17.57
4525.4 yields 19.17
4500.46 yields 19.5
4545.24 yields 20.14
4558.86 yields 19.91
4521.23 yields 20.16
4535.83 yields 17.11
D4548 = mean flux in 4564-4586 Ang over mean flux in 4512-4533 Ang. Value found 1.07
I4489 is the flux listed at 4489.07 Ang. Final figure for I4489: 17.48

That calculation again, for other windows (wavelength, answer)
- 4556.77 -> 18.97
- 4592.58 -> 17.78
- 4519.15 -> 19.86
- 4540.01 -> 19.12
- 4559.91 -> 19.51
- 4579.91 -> 17.78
